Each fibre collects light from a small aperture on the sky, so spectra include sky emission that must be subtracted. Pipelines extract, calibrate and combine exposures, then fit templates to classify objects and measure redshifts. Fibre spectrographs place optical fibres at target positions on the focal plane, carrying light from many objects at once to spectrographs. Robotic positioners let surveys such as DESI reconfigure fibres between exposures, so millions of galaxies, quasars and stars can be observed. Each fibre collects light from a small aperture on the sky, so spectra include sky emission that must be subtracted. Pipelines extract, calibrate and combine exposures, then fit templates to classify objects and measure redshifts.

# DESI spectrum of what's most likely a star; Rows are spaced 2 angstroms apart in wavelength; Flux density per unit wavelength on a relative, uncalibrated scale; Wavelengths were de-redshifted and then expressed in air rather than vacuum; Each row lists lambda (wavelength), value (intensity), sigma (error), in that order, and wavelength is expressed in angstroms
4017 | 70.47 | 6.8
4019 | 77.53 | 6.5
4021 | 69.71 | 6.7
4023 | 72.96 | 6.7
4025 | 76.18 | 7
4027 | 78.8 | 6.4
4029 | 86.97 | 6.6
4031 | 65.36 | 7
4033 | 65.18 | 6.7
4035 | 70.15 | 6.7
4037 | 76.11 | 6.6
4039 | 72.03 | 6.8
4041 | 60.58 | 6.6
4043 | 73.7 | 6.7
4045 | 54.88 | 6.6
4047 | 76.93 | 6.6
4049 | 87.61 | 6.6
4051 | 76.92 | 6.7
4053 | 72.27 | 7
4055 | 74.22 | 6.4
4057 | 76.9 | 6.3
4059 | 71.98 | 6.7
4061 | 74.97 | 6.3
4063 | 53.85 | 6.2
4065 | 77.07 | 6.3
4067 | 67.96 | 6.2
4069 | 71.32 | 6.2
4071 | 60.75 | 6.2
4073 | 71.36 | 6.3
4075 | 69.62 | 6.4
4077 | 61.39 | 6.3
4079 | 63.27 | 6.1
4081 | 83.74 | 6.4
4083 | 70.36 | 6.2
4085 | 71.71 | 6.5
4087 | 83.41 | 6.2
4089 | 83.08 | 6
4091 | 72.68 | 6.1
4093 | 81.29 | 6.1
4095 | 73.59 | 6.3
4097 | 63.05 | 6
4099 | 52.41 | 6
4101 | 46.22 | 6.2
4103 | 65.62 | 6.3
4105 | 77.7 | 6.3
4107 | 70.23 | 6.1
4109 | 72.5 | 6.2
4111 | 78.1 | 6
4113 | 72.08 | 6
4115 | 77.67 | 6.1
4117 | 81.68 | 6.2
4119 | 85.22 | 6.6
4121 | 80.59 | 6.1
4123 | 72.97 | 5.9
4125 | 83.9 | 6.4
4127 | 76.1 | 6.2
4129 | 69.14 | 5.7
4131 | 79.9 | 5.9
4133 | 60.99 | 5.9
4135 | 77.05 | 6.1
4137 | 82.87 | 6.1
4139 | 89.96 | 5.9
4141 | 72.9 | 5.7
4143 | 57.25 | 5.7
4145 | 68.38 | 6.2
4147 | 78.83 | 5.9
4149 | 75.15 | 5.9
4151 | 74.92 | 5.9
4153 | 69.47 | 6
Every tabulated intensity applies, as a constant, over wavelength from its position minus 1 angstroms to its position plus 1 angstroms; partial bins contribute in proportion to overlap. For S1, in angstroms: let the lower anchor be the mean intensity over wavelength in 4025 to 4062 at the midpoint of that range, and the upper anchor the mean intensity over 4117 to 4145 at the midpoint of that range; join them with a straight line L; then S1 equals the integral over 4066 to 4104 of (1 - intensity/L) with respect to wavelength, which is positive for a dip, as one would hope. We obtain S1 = 2.8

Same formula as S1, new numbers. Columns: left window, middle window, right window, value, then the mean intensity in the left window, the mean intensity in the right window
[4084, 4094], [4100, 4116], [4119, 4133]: 1.5 angstroms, 78.4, 76.5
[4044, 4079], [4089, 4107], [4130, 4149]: 1.1 angstroms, 70.4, 74.3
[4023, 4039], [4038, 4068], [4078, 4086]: 0.7 angstroms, 73.9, 72.3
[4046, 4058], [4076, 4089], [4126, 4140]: 0.7 angstroms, 77.5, 76.6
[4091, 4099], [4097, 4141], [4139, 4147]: -2.0 angstroms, 70.1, 70.7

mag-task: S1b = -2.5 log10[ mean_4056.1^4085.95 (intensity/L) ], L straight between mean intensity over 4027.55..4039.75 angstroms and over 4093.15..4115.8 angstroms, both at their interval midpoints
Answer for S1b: 0.01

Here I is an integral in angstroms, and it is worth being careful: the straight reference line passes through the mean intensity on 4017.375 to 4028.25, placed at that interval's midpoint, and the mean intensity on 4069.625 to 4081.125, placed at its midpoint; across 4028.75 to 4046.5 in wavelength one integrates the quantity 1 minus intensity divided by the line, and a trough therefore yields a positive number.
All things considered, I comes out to 1.0 angstroms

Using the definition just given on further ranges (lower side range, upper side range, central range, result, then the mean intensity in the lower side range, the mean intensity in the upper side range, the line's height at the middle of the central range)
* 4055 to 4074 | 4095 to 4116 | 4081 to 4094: -1.7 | 69.8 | 67.8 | 68.7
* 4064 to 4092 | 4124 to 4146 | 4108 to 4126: -1.1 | 72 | 74.4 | 73.6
